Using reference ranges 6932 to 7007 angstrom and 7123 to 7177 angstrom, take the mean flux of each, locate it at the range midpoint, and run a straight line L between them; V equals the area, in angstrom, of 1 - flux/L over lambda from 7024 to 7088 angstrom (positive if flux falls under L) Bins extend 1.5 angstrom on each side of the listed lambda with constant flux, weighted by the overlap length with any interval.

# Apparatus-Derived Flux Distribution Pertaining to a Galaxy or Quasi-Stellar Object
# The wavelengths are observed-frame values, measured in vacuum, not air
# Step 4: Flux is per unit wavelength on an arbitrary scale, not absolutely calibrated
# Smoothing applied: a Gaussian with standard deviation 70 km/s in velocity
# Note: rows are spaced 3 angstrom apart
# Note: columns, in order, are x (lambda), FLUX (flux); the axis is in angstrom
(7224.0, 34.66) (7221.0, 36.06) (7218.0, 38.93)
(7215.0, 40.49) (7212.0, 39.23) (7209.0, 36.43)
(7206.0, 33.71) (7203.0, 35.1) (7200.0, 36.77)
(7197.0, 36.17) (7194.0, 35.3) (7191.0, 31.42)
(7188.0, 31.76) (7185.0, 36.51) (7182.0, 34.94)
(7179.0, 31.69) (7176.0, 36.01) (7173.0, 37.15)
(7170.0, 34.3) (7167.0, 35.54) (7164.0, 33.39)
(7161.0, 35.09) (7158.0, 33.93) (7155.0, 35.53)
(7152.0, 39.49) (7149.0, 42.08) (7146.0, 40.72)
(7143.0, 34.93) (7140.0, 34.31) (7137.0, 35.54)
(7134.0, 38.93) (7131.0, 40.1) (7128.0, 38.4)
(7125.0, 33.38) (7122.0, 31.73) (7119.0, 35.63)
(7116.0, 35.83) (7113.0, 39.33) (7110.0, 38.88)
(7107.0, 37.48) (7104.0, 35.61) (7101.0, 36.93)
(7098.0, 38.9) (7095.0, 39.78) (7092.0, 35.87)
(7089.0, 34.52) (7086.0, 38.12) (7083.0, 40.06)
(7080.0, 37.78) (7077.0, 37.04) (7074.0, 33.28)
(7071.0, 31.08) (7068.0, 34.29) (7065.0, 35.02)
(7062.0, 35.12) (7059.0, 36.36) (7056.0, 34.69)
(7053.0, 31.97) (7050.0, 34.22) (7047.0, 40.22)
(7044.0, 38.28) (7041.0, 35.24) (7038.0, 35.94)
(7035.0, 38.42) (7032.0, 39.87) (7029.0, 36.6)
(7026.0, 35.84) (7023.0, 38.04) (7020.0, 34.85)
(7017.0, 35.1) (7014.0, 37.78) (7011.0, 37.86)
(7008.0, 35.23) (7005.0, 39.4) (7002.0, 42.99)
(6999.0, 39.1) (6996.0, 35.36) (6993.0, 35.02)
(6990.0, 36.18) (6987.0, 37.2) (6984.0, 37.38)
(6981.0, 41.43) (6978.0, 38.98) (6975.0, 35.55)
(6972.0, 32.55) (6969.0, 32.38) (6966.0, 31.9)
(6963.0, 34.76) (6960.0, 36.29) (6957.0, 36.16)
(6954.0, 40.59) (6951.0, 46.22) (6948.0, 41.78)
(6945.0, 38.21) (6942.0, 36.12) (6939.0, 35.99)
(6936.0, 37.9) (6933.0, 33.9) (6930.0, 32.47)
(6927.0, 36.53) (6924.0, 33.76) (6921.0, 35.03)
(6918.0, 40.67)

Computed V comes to 1.4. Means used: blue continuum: 37.3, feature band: 36.2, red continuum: 36.6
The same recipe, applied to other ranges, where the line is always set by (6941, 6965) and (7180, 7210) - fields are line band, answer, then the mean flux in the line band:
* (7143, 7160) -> -1.2 angstrom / 38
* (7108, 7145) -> -0.7 angstrom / 36.5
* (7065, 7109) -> 0.0 angstrom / 36.5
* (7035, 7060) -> 0.8 angstrom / 36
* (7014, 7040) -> 0.4 angstrom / 36.9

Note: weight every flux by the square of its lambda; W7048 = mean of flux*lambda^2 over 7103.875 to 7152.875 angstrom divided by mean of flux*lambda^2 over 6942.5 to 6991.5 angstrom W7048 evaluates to 1.04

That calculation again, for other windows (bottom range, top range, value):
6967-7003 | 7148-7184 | 1.02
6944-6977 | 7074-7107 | 1.05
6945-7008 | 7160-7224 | 1.01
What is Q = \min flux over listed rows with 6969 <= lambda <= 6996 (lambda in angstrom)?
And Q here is 32.38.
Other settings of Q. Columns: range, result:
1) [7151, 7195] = 31.42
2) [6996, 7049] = 34.85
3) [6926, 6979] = 31.9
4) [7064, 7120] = 31.08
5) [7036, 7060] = 31.97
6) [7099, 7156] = 31.73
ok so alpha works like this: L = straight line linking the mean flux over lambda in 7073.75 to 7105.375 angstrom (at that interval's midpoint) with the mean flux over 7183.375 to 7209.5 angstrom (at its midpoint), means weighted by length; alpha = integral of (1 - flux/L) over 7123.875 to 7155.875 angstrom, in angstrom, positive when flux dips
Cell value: -1.4 angstrom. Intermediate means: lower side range 37.2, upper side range 34.7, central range 37.7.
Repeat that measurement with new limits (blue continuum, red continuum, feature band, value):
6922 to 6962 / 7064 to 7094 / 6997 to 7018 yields -0.9 angstrom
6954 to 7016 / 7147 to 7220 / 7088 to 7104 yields -0.4 angstrom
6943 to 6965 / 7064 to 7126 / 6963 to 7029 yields 2.6 angstrom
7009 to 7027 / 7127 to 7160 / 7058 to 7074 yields 1.2 angstrom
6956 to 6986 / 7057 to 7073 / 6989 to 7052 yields -3.9 angstrom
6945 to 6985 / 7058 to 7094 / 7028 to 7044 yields -0.4 angstrom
